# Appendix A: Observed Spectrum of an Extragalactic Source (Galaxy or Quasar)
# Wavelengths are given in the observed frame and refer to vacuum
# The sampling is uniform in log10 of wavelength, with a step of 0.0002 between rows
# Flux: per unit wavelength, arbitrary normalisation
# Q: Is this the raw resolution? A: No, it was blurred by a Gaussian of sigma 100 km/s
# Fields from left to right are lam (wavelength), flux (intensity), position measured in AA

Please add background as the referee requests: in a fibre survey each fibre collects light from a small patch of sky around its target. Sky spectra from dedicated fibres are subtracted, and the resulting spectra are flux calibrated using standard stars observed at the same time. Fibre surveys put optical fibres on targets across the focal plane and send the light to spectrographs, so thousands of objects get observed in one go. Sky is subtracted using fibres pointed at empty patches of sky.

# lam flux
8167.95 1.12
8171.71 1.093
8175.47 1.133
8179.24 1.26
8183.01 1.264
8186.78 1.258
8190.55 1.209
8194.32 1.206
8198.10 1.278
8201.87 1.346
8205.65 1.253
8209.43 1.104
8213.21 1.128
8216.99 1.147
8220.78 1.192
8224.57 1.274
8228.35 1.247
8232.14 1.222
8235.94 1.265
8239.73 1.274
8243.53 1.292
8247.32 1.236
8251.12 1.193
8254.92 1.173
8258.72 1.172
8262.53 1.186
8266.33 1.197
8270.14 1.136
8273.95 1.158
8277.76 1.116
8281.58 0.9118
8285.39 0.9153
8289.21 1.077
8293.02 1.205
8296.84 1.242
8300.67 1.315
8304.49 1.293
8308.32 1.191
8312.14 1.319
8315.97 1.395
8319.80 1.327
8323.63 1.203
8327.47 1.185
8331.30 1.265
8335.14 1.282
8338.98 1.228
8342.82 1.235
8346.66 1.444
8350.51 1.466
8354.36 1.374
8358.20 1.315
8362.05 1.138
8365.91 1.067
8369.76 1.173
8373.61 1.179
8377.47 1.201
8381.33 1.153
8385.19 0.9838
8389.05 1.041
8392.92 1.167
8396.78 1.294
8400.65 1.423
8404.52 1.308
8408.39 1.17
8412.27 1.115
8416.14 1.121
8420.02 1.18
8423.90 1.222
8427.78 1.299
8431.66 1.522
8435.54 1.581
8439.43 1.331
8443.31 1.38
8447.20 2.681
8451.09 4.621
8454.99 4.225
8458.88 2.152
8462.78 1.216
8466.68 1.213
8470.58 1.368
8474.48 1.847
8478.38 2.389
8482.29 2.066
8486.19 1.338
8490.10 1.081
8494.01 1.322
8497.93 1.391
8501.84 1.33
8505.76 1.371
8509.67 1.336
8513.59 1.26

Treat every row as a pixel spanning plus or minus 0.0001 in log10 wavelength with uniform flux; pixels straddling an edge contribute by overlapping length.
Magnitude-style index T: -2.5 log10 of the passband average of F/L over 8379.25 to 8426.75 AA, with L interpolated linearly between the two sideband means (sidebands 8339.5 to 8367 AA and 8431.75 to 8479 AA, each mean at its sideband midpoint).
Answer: 0.393 mag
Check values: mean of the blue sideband 1.29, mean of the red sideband 2.14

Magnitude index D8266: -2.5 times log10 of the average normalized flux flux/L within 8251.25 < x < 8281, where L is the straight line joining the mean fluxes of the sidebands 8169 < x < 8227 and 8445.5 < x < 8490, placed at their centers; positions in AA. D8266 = 0.260 mag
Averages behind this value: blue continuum 1.21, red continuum 2.23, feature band 1.15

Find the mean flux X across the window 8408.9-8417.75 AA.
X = 1.13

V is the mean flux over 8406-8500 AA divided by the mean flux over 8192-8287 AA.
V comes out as 1.5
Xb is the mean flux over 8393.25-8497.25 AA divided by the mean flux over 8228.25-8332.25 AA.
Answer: 1.41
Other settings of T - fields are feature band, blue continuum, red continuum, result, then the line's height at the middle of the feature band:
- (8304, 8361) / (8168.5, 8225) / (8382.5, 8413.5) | -0.09 mag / 1.19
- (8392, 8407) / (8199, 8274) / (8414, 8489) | 0.30 mag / 1.71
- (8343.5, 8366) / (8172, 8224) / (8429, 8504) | 0.22 mag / 1.61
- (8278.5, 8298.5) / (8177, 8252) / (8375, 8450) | 0.19 mag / 1.28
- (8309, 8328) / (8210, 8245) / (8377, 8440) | -0.05 mag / 1.23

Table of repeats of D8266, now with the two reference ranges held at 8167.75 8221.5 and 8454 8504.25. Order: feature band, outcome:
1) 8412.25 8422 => 0.37 mag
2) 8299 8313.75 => 0.10 mag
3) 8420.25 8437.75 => 0.17 mag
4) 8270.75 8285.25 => 0.27 mag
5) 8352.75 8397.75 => 0.29 mag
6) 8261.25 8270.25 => 0.13 mag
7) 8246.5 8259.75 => 0.10 mag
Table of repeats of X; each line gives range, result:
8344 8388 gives 1.22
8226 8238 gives 1.25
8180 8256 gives 1.23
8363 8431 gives 1.19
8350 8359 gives 1.38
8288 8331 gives 1.25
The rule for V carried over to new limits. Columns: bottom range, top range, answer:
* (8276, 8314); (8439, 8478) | 1.94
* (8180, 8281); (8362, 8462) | 1.30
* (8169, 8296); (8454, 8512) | 1.40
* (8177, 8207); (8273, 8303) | 0.89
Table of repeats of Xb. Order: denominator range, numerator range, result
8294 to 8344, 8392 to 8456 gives 1.36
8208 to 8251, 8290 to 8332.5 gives 1.04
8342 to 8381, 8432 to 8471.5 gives 1.73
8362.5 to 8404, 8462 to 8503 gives 1.29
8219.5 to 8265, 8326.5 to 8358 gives 1.07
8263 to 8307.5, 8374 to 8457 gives 1.41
